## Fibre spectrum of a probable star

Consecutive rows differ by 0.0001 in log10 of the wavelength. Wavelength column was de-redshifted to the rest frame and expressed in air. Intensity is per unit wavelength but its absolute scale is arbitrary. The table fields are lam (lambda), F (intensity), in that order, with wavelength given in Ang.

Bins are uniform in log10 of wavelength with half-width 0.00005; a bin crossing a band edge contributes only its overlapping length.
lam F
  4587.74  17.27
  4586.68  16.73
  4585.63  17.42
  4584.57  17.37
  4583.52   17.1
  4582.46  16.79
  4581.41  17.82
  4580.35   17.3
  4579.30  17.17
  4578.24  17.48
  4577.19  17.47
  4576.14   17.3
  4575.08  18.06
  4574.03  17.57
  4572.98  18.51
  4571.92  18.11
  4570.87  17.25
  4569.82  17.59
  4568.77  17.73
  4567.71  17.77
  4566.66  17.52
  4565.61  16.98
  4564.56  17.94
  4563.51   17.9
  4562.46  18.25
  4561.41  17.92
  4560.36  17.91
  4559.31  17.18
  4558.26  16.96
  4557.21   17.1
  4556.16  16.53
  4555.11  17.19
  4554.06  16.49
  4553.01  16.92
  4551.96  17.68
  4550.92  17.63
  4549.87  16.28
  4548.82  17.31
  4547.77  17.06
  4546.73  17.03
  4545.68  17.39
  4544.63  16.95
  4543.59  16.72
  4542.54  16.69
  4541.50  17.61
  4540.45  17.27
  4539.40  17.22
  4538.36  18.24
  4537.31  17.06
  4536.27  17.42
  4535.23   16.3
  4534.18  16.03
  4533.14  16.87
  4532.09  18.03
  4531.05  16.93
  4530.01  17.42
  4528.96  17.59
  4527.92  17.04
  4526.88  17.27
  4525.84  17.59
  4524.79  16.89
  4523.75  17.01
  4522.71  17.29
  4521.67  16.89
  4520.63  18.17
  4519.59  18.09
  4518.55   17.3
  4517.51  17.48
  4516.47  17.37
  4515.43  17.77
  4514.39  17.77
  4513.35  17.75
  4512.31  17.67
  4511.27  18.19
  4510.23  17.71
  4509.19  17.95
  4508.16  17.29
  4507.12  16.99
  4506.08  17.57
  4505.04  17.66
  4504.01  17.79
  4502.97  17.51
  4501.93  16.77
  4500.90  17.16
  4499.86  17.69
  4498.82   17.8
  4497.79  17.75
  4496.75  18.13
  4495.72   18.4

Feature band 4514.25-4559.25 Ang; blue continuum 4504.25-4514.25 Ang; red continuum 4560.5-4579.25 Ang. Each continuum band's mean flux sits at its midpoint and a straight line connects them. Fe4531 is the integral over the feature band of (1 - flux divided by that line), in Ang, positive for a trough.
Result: 1.23 Ang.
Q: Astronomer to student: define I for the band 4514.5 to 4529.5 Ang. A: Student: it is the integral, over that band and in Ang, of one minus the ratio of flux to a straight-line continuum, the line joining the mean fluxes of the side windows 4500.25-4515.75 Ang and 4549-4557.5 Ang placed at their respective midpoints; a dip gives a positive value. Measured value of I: 0.0 Ang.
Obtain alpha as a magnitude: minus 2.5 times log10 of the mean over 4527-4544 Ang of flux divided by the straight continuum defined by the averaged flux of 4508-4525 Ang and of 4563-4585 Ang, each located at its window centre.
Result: 0.03 mag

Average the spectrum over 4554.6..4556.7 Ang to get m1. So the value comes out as 16.8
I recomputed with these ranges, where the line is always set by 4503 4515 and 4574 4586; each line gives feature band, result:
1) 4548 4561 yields 0.3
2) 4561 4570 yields -0.1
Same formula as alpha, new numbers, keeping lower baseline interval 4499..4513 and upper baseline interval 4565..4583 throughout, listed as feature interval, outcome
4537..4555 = 0.025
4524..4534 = 0.019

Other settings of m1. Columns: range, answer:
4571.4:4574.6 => 18.1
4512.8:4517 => 17.7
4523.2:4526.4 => 17.2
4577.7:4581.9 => 17.4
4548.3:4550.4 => 16.8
